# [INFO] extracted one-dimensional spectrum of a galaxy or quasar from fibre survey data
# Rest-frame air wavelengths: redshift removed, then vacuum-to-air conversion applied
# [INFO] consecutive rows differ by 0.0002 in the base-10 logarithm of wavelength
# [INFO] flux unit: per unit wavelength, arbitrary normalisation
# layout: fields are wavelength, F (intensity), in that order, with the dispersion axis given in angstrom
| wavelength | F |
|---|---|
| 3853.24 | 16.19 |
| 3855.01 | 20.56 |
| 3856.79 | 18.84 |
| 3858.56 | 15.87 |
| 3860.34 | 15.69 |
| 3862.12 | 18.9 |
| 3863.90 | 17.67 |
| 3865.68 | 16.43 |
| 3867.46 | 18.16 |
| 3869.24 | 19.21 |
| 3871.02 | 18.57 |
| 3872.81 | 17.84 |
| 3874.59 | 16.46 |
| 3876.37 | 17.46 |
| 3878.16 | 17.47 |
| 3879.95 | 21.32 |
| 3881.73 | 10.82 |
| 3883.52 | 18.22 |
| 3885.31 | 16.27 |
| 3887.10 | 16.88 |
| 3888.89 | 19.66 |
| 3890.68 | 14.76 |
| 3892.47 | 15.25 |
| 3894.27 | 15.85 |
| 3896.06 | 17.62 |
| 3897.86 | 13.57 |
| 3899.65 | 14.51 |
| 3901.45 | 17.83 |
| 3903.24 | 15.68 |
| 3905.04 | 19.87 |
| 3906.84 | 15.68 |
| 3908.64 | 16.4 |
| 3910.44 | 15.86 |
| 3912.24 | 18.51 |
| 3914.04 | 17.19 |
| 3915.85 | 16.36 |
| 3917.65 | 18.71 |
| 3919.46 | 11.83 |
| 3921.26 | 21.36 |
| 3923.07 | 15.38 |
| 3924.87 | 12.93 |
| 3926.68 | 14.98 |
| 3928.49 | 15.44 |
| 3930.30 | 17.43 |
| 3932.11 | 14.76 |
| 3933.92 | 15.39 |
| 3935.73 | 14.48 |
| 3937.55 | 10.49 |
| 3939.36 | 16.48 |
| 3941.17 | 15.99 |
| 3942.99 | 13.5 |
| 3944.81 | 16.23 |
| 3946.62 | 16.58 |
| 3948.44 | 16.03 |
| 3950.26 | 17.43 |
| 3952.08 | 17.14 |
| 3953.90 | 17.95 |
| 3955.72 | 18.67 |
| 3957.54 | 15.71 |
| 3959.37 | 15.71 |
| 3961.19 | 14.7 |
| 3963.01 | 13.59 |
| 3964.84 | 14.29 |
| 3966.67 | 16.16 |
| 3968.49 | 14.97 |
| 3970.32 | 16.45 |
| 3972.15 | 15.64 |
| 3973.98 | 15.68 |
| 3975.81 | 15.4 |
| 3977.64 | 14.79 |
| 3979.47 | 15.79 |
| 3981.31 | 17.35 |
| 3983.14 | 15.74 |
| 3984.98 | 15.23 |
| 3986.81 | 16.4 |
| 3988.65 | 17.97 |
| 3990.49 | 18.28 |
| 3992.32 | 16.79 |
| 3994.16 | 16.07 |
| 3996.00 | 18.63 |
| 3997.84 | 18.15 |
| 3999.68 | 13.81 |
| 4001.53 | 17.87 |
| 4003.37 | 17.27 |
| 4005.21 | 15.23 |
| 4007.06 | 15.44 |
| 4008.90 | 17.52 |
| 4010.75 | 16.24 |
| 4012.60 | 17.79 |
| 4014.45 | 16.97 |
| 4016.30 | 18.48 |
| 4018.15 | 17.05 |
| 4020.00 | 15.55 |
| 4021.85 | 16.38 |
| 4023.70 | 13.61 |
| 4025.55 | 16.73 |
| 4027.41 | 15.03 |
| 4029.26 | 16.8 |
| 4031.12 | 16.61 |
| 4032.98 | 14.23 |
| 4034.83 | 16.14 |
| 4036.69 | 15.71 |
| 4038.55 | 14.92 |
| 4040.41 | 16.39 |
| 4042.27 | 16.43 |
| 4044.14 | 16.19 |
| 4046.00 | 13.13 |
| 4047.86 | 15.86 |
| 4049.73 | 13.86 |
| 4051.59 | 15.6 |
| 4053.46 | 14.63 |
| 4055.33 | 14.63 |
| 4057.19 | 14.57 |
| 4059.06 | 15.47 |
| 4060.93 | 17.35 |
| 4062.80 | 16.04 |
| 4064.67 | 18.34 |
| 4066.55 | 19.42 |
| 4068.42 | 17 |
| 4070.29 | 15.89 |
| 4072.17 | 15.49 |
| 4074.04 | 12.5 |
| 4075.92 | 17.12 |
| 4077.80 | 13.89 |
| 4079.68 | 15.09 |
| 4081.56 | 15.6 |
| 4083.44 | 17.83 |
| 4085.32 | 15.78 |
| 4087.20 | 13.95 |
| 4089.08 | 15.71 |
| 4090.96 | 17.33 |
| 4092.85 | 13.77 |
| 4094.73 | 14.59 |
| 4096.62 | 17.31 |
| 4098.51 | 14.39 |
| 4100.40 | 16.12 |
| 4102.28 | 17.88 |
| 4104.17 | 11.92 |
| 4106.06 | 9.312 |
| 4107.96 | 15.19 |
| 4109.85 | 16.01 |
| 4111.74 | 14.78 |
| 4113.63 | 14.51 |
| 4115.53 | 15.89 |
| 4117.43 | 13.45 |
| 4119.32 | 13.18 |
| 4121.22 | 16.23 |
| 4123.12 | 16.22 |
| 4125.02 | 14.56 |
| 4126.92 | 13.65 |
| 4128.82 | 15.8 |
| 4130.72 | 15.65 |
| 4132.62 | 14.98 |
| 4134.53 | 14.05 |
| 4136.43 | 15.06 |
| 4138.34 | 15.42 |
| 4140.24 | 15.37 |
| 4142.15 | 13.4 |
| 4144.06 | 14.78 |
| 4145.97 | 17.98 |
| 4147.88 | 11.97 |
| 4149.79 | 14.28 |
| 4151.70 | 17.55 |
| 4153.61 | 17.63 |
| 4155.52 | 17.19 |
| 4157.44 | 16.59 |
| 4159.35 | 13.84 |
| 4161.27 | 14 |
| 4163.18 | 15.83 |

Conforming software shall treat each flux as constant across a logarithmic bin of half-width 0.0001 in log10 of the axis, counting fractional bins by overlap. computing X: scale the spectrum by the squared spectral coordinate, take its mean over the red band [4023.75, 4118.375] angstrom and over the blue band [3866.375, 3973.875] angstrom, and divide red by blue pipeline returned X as 1.0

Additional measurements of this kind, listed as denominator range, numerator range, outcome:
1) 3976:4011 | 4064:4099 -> 1.00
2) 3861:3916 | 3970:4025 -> 1.02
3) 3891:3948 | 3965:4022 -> 1.08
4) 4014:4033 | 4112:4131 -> 0.96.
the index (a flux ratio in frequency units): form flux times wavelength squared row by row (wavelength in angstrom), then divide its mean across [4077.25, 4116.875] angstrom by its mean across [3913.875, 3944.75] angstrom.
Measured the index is 1.1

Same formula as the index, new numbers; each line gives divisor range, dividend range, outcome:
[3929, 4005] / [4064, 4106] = 1.03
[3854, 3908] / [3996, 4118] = 1.00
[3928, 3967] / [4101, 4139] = 1.02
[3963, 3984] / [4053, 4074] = 1.08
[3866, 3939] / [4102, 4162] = 1.02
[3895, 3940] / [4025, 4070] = 1.06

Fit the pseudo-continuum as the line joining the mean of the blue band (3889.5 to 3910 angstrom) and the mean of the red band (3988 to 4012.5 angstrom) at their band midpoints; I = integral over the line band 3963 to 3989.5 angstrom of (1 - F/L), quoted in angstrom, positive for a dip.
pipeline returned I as 1.5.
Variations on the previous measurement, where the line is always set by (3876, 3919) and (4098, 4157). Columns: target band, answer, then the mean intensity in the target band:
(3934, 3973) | 1.5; 15.6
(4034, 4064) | 0.2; 15.5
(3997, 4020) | -1.3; 16.8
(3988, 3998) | -1.0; 17.6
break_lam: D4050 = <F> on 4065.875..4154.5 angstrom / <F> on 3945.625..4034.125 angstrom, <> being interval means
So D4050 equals 0.93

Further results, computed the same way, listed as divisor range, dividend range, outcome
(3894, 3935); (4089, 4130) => 0.92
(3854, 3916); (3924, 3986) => 0.91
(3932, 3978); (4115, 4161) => 0.97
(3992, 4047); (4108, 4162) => 0.93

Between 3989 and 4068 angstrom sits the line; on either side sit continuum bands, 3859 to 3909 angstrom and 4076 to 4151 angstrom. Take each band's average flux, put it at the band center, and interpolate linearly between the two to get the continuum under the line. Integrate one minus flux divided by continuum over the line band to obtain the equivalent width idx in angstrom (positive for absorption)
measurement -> -2.7 angstrom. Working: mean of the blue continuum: 16.9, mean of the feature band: 16.2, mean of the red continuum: 15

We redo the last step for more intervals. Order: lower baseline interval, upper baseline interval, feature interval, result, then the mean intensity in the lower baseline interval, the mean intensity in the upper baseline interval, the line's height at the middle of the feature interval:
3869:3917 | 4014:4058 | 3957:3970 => 0.94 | 16.8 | 15.6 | 16.2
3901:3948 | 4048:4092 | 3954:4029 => -1.78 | 16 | 15.8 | 15.9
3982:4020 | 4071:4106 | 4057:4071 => -1.11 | 16.8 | 15.2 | 15.7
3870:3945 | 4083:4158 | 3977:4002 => -1.30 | 16.2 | 15.2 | 15.8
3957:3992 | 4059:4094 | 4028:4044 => 0.01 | 15.8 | 16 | 15.9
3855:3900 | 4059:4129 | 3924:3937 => 1.32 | 17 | 15.4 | 16.6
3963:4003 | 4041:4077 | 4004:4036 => -0.47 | 16.2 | 15.8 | 16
